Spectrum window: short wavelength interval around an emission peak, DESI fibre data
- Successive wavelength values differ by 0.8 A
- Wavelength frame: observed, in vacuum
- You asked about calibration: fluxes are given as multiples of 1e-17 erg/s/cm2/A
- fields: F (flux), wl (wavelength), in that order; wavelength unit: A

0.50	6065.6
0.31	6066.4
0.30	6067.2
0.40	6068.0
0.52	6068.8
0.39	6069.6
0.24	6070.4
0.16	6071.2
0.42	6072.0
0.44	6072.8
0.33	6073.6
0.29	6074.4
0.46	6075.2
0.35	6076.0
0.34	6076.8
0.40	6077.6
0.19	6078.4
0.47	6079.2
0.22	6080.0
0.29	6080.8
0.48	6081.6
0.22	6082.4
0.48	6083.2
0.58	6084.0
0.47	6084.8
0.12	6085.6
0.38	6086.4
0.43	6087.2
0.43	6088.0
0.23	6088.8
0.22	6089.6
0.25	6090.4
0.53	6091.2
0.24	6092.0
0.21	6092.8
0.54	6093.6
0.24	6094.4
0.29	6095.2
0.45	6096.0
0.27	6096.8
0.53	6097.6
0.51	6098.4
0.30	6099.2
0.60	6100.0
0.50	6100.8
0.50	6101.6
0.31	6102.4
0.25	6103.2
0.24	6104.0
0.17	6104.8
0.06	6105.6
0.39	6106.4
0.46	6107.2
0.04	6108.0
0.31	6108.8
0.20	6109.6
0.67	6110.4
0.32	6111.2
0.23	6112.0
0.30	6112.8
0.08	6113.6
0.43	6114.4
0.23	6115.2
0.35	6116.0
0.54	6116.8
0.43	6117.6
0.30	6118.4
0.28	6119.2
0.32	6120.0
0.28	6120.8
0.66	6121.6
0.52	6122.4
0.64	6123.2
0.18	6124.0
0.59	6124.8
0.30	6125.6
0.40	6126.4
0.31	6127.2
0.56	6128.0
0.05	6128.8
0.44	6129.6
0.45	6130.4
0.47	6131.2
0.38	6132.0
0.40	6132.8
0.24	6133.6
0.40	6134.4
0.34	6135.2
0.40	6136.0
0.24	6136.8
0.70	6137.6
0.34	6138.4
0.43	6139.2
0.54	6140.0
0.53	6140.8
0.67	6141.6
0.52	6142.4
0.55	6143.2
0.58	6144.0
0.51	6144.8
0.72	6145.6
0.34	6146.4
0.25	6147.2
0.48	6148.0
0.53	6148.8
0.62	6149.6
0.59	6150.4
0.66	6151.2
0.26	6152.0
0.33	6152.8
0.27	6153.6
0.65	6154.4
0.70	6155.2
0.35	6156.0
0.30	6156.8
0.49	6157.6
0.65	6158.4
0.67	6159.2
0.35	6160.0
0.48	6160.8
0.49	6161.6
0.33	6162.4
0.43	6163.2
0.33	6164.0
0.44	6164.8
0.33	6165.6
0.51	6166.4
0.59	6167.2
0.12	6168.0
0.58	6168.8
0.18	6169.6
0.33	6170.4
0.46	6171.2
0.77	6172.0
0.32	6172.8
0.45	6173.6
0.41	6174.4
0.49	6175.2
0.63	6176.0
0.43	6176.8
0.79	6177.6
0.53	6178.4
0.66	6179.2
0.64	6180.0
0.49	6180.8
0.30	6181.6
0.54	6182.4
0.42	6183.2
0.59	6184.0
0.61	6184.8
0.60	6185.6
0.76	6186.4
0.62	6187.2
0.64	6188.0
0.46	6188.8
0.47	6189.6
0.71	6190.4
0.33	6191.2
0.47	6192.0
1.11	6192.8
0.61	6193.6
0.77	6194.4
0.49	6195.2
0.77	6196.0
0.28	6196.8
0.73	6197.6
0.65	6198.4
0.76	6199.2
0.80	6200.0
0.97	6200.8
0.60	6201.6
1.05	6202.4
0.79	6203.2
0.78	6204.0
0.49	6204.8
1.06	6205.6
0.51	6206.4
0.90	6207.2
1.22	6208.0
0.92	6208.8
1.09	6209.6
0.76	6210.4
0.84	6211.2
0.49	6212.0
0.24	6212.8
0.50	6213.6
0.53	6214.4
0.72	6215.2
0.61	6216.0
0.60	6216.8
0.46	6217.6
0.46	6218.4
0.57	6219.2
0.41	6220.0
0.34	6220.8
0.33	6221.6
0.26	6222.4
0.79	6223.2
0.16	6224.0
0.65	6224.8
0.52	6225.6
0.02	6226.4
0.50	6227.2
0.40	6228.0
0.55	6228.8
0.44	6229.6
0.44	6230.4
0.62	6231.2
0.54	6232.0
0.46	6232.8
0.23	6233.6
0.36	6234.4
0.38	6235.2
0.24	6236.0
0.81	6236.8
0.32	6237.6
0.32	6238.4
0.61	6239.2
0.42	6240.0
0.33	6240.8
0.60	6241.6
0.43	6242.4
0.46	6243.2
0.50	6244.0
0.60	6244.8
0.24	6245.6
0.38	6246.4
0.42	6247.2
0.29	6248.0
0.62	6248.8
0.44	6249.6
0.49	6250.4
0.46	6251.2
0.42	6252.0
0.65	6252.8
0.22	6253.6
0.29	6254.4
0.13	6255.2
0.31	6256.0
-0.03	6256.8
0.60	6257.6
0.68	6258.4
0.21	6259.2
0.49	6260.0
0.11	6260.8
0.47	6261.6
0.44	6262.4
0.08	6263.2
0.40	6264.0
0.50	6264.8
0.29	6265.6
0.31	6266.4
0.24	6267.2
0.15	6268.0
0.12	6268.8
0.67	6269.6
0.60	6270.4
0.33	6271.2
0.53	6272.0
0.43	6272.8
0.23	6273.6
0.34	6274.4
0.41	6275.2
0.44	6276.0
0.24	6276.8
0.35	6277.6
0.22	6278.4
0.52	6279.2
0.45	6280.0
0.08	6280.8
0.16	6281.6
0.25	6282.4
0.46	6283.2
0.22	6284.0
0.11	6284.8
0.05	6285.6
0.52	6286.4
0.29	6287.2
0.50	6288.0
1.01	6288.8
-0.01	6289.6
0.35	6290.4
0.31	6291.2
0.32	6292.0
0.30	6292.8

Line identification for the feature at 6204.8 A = C III]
